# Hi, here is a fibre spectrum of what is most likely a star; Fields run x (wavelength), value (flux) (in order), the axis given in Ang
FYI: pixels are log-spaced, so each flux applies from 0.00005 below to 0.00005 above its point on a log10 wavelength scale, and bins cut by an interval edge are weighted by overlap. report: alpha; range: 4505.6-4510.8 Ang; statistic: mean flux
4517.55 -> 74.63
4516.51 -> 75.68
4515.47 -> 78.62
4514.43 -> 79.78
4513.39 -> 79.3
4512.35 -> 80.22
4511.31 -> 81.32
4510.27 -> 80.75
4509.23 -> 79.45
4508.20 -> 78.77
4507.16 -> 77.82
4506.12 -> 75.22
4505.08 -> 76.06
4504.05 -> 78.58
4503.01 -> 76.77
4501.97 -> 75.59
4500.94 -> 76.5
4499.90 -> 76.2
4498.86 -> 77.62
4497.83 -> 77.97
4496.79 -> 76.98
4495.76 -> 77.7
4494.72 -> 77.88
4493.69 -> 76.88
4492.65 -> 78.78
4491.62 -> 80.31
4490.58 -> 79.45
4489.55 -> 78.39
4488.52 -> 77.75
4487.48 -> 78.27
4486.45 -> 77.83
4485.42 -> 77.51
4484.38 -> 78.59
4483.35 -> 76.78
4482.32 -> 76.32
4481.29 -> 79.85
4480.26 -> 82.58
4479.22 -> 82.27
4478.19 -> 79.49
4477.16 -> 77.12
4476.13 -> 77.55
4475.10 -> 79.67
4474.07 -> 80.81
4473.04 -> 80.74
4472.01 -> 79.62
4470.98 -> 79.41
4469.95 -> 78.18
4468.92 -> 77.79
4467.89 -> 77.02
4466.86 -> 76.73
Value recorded 78.4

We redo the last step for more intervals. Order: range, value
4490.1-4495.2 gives 78.6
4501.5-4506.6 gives 76.4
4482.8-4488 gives 77.8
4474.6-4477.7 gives 78.2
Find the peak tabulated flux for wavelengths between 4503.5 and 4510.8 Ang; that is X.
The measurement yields 80.75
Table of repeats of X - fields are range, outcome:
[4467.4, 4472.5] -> 79.62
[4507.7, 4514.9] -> 81.32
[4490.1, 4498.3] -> 80.31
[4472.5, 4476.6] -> 80.81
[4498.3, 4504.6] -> 78.58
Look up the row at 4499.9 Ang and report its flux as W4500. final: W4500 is 76.2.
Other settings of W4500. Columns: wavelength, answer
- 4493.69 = 76.88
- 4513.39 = 79.3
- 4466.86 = 76.73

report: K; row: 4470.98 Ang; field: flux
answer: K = 79.41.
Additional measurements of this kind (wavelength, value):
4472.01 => 79.62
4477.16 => 77.12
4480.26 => 82.58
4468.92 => 77.79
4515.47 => 78.62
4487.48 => 78.27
